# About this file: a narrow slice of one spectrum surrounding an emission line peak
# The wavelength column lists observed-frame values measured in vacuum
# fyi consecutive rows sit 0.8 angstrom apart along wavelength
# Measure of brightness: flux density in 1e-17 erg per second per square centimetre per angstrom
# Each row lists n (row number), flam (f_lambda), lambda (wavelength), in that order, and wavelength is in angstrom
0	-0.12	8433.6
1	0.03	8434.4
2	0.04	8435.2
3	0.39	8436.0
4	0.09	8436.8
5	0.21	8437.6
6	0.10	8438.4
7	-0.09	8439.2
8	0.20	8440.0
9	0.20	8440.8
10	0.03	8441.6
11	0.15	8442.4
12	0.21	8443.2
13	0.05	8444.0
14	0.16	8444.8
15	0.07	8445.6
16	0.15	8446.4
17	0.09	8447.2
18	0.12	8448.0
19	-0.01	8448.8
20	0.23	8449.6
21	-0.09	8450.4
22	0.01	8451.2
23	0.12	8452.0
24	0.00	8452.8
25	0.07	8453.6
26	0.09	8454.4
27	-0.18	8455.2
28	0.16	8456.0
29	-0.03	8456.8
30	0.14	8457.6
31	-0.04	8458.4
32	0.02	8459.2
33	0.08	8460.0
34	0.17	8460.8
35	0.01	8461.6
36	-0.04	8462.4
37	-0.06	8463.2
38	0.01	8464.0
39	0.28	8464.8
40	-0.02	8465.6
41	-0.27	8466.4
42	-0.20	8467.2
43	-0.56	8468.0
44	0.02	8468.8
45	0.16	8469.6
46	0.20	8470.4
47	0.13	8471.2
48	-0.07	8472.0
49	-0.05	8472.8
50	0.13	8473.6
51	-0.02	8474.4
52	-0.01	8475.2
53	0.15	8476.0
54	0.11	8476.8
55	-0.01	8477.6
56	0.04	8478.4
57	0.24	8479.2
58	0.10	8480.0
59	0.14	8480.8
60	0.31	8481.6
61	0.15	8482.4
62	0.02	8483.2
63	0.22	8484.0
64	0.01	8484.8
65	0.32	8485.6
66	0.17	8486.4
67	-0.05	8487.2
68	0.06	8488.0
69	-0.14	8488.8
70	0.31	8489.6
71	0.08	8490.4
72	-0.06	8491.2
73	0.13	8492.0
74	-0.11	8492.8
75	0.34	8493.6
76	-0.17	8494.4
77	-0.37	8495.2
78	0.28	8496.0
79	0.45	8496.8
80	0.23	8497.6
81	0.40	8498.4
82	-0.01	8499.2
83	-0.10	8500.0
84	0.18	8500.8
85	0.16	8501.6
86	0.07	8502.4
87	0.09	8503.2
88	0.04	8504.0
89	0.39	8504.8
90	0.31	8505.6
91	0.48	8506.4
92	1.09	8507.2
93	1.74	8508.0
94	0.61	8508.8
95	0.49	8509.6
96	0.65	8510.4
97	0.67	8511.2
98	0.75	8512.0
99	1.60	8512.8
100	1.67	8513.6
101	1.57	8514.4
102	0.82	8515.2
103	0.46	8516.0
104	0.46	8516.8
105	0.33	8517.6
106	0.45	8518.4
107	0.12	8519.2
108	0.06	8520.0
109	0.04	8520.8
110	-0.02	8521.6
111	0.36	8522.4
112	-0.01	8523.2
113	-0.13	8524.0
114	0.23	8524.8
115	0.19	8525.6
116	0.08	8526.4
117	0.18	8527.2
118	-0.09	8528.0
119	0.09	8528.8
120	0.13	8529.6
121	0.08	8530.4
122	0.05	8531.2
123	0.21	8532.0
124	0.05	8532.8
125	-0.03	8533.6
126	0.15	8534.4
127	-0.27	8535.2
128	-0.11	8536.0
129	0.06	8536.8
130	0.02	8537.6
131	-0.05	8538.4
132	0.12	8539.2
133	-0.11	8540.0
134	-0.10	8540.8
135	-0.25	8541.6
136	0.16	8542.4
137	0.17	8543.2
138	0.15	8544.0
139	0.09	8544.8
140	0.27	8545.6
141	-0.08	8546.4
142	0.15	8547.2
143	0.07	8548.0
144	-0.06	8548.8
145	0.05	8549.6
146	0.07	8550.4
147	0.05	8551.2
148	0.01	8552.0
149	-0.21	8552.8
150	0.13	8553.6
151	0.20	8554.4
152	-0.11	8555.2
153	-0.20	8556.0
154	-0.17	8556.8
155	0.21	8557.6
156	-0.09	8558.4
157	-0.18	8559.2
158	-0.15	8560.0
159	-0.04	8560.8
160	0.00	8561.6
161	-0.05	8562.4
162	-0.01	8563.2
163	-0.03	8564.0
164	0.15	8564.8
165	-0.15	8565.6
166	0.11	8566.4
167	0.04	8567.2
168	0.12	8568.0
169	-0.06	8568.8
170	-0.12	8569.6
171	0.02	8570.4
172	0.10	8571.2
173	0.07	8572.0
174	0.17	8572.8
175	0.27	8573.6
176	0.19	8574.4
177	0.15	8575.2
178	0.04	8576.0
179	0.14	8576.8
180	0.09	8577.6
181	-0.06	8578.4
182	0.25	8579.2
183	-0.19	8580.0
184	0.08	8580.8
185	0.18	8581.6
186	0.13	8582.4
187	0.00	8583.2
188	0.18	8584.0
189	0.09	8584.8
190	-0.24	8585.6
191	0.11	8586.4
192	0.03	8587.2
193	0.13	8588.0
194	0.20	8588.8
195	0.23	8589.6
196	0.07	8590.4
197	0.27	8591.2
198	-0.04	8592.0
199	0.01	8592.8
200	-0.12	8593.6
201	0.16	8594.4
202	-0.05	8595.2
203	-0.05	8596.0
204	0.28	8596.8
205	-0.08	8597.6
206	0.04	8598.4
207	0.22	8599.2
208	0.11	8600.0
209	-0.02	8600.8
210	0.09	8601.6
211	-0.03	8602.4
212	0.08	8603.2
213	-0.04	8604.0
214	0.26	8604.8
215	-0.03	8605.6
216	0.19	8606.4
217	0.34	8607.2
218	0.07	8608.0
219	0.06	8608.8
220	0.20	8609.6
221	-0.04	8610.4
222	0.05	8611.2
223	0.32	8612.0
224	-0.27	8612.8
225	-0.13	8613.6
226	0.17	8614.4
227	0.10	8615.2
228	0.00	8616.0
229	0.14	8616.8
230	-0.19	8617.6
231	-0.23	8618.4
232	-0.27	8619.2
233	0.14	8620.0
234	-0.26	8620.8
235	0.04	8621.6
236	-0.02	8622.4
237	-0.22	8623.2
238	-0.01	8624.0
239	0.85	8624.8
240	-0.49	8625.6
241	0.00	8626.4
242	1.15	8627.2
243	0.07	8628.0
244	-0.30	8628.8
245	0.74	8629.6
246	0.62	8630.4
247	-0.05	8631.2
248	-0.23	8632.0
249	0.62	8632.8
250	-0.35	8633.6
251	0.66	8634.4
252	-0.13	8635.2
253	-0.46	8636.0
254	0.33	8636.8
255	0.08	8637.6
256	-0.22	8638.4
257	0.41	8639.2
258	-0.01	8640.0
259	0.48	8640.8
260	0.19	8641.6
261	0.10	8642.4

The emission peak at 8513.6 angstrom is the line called [O II] 3727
